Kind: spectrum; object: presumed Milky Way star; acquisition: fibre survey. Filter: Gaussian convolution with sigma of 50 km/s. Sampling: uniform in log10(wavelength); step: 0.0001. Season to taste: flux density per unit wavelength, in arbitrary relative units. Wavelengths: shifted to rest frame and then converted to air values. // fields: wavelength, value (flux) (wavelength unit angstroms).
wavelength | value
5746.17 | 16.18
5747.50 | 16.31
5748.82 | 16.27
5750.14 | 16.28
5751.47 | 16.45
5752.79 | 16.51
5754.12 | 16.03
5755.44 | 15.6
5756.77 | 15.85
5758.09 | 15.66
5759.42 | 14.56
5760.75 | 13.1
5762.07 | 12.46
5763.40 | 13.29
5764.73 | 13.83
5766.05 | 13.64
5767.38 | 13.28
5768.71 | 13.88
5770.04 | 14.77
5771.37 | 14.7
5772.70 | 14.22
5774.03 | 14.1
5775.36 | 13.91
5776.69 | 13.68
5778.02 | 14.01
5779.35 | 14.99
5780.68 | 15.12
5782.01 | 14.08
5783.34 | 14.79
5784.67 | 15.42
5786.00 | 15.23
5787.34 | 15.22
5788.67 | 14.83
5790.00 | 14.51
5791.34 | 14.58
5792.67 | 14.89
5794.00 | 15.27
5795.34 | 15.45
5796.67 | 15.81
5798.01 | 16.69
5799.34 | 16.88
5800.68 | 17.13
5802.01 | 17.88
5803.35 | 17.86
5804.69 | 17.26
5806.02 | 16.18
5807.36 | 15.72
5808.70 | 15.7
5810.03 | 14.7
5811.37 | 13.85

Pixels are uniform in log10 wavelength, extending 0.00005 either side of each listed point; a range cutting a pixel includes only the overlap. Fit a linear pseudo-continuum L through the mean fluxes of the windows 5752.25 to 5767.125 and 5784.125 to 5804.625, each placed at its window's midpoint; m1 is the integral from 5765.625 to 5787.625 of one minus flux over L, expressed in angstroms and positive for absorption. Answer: 1.14 angstroms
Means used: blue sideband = 14.5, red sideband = 15.9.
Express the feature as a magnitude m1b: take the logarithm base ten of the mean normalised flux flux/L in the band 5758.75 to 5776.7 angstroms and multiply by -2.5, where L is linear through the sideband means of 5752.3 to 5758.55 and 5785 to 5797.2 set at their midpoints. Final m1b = 0.13 mag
